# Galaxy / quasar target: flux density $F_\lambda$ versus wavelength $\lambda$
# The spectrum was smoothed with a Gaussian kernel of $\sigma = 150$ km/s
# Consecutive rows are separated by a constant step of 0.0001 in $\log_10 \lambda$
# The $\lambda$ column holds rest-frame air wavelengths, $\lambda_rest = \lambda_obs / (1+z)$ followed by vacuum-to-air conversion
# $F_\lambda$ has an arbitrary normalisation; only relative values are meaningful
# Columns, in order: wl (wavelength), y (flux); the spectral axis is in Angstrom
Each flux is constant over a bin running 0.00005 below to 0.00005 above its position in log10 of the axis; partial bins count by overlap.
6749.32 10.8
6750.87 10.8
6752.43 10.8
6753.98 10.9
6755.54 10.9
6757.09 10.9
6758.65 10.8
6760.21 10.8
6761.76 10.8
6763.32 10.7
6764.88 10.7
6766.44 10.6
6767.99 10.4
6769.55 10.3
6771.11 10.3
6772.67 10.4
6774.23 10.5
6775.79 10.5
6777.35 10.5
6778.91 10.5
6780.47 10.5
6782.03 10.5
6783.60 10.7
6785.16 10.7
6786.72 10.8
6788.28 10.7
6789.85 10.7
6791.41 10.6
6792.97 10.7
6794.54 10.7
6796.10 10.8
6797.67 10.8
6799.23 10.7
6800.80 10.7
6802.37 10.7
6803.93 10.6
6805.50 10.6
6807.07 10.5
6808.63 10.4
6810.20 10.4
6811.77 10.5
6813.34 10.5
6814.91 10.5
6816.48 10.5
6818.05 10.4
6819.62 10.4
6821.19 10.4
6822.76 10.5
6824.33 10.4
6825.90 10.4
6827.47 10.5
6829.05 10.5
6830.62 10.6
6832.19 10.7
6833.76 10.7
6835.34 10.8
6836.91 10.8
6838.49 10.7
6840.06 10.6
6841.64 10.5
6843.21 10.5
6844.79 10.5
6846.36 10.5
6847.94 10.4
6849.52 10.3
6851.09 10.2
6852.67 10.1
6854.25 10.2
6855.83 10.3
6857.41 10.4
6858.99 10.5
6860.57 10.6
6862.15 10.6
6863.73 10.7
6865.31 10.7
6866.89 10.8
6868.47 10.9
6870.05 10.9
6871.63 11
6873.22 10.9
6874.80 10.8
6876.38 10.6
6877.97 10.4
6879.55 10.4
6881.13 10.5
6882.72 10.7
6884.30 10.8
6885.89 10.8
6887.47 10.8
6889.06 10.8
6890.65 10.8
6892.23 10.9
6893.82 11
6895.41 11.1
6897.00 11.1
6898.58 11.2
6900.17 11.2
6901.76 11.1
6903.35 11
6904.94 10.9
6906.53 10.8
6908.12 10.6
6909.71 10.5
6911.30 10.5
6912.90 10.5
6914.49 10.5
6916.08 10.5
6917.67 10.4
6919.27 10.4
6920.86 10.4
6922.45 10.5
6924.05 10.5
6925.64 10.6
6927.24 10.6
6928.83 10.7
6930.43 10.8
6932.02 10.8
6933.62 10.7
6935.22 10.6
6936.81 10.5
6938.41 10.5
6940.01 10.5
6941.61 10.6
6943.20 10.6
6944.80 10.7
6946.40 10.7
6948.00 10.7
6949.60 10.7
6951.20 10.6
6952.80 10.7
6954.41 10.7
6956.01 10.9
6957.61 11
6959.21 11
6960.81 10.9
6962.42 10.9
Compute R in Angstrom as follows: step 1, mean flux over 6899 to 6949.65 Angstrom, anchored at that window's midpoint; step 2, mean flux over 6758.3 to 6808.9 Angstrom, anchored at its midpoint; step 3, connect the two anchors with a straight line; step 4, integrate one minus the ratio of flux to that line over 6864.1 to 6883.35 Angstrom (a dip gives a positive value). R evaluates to -0.1 Angstrom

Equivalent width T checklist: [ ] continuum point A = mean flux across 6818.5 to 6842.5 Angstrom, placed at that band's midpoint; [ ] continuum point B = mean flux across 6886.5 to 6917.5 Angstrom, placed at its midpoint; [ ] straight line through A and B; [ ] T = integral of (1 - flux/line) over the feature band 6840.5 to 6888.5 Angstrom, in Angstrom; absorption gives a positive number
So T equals 0.5 Angstrom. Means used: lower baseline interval 10.6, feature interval 10.6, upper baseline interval 10.8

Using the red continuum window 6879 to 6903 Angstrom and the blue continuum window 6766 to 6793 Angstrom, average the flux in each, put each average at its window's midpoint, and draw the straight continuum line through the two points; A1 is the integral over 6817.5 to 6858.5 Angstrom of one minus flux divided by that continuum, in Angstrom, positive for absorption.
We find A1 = 1.0 Angstrom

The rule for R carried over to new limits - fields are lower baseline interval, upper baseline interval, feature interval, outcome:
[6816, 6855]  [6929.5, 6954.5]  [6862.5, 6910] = -1.2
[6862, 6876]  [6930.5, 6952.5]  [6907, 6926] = 0.4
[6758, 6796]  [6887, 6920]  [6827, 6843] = 0.1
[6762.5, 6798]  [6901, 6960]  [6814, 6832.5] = 0.2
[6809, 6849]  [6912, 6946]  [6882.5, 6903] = -0.8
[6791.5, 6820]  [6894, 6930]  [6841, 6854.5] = 0.3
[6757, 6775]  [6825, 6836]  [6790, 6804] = -0.2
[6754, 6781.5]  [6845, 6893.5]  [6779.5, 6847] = 0.1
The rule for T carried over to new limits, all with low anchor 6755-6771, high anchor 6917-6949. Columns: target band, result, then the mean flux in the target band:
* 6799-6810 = 0.07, 10.6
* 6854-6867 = 0.11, 10.5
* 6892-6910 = -0.61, 11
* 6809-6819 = 0.17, 10.5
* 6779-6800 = -0.04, 10.7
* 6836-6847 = 0.05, 10.6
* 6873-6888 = -0.06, 10.7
